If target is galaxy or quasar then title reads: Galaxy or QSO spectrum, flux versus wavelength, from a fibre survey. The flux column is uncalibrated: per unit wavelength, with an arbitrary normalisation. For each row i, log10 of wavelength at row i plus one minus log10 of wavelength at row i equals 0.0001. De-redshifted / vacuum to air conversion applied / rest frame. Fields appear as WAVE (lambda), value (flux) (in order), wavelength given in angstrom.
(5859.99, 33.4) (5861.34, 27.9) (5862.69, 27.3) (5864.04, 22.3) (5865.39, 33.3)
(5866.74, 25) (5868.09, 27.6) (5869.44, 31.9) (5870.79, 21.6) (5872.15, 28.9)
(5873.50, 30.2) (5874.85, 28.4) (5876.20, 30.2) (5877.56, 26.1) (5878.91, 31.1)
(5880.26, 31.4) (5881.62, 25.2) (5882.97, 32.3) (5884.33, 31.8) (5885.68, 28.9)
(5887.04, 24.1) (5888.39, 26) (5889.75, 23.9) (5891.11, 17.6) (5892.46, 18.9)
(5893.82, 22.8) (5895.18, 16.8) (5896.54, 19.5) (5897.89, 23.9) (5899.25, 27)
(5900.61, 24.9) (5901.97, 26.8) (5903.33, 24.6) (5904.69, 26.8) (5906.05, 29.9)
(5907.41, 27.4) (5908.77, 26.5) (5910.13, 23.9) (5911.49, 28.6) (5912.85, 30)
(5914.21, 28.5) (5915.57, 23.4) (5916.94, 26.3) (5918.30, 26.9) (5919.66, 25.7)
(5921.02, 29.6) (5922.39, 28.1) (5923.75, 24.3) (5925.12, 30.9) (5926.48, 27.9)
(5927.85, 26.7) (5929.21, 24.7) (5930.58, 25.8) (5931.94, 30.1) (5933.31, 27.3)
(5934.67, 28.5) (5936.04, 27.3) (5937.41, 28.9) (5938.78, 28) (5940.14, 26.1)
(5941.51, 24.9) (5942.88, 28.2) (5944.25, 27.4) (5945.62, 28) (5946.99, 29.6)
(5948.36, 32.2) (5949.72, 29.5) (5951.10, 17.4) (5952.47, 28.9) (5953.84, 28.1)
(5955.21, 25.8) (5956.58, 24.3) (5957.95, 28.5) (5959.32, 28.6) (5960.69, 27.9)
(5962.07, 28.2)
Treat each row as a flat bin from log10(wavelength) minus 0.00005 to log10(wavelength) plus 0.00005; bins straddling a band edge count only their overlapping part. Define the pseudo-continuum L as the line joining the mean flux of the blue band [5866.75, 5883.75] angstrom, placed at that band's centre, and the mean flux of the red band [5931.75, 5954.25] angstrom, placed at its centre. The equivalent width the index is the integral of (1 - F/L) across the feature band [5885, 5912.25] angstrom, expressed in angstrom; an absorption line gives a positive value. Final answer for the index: 3.66 angstrom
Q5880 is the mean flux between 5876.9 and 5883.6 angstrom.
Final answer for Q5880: 29.2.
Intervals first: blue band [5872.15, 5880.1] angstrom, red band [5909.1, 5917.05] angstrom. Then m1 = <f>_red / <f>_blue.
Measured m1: 0.91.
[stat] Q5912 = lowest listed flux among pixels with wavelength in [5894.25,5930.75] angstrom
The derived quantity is 16.8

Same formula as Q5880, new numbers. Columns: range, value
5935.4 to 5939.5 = 28.1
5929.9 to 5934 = 27.8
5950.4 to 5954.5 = 24.7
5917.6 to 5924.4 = 27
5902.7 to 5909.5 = 27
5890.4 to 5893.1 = 18.3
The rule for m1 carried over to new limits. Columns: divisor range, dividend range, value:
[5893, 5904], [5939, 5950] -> 1.21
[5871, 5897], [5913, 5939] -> 1.05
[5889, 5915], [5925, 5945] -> 1.11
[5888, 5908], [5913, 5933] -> 1.14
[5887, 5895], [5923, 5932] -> 1.24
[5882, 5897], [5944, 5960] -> 1.14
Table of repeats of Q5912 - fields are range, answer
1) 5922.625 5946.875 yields 24.3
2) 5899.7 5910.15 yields 23.9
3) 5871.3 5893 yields 17.6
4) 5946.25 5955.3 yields 17.4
